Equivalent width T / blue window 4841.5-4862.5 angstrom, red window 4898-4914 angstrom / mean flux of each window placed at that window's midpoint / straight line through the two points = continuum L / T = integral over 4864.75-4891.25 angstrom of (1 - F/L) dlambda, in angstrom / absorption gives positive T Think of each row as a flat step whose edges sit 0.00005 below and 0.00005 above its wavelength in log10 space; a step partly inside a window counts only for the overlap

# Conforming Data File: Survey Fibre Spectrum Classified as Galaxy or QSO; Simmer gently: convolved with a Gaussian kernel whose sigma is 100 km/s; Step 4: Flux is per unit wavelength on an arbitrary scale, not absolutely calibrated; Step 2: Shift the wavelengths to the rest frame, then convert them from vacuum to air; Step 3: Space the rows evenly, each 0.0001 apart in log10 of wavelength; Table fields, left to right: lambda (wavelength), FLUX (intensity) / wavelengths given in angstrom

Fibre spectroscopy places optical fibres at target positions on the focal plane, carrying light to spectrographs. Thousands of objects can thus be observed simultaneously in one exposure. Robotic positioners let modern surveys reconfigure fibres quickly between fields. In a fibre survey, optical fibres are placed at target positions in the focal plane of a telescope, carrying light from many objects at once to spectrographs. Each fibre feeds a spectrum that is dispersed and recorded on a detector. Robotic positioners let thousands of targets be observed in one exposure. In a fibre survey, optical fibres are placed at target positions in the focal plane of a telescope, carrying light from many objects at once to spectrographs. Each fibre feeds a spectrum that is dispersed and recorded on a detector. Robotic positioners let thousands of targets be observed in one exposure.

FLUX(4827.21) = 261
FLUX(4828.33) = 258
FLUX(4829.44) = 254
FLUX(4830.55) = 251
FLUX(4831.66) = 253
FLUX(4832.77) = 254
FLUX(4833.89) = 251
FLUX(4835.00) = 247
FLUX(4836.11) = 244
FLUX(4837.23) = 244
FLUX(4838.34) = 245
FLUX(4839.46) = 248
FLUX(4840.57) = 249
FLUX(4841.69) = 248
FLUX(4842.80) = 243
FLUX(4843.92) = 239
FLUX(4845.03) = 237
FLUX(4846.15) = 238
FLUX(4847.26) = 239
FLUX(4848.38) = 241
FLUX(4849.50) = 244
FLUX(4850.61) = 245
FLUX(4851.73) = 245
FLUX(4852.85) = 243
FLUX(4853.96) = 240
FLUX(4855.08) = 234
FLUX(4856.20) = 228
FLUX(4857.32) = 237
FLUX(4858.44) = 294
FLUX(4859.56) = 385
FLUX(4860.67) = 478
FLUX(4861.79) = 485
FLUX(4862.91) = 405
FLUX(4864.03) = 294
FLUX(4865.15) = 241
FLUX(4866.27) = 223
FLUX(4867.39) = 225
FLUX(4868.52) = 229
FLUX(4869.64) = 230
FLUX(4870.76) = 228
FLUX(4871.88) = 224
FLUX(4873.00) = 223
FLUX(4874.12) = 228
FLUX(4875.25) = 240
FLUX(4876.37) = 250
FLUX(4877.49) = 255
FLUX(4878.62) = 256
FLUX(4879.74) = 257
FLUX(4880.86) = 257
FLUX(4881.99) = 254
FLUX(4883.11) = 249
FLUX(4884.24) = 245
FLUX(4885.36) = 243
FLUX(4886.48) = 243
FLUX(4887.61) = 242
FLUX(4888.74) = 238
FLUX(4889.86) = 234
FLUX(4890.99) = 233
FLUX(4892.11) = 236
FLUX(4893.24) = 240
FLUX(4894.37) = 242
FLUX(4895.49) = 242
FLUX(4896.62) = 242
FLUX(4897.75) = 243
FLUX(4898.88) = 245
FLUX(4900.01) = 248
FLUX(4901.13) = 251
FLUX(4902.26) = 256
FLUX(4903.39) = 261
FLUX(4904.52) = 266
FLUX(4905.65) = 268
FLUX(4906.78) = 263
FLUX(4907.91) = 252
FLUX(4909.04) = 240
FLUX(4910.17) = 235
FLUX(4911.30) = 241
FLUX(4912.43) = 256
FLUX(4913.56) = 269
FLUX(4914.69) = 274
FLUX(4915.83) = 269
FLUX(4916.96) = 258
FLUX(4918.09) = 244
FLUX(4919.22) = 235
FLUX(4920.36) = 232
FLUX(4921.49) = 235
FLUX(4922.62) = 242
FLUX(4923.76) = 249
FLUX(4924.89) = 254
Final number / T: 2.6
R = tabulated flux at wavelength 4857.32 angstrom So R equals 237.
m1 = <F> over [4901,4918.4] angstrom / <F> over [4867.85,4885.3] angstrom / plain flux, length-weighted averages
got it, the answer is 1.06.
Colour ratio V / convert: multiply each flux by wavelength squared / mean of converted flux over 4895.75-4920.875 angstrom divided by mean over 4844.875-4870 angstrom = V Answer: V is 0.9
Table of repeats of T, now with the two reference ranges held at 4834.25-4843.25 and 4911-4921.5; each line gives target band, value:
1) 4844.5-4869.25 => -3.1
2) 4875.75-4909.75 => 0.3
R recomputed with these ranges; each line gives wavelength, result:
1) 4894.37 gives 242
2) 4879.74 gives 257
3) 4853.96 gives 240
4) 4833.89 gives 251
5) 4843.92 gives 239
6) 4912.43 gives 256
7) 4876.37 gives 250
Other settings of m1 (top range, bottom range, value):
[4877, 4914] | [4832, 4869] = 0.93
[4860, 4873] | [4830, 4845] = 1.19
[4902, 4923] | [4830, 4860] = 1.01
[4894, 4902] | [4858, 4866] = 0.67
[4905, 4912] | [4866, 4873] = 1.11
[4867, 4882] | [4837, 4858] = 0.99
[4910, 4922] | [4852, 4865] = 0.79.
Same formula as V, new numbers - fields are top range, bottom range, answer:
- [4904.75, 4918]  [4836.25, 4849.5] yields 1.09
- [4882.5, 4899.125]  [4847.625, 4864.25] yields 0.82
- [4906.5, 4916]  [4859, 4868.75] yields 0.78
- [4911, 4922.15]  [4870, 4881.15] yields 1.06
